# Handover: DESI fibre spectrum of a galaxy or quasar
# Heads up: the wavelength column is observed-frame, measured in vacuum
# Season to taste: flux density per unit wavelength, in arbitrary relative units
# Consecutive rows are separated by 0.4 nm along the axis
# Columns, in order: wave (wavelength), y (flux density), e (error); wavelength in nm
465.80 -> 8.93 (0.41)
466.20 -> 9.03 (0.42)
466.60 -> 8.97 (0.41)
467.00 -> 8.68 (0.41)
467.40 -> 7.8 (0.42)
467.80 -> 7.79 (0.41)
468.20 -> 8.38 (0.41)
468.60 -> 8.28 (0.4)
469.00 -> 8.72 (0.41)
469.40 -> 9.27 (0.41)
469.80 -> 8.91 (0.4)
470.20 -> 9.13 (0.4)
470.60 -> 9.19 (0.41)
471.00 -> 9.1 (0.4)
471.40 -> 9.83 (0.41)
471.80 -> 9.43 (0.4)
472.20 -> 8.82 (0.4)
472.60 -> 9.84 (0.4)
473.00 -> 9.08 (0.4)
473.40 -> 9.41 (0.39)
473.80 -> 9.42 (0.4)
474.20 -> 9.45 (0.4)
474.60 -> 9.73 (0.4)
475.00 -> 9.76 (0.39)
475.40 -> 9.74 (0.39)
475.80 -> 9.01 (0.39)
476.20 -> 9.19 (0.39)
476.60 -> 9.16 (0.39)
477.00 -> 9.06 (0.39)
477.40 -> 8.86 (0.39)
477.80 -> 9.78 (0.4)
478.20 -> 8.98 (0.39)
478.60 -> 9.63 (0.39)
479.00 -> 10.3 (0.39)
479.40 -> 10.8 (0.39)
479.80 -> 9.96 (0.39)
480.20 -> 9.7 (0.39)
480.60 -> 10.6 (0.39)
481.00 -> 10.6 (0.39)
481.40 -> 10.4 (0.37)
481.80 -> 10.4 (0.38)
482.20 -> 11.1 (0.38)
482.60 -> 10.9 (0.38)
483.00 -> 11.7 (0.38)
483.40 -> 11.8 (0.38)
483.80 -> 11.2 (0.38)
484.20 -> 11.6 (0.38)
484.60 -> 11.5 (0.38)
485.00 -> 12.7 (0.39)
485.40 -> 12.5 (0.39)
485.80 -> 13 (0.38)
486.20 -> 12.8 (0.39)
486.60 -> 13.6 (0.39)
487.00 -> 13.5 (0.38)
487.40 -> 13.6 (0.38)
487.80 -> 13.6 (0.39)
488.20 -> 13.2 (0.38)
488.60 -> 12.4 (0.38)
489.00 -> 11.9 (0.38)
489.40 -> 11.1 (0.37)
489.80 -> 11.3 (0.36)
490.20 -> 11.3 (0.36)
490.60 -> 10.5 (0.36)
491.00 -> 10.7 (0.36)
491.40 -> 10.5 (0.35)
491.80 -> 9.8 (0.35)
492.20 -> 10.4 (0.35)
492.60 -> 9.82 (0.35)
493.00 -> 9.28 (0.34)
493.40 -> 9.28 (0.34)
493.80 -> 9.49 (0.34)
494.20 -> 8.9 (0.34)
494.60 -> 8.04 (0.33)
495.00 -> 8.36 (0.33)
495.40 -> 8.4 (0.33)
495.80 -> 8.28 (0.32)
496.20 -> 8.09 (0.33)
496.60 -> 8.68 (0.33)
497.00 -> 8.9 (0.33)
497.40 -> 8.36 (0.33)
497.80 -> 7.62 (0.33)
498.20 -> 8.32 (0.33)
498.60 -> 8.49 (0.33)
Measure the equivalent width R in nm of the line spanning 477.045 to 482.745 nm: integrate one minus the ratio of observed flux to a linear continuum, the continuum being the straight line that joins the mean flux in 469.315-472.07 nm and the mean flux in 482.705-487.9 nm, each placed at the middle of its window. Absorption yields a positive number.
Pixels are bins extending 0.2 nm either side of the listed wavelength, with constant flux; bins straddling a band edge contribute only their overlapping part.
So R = 0.604 nm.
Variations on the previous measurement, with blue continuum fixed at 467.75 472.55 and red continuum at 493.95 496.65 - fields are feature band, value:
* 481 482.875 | -0.44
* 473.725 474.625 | -0.06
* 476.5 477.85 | -0.05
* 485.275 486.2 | -0.45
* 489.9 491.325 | -0.39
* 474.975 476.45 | -0.09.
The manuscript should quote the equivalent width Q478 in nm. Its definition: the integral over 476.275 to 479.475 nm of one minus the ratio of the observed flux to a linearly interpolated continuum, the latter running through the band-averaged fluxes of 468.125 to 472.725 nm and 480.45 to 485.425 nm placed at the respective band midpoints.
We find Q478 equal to 0.272 nm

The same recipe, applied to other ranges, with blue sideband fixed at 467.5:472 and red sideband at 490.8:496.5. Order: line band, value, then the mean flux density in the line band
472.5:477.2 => -0.23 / 9.39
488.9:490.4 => -0.36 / 11.4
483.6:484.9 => -0.35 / 11.5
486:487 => -0.45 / 13.3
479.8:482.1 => -0.33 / 10.3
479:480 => -0.15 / 10.4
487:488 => -0.49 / 13.6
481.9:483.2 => -0.30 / 11.2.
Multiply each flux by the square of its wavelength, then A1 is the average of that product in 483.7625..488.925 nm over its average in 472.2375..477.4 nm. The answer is 1.43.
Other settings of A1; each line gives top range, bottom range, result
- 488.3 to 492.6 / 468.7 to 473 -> 1.30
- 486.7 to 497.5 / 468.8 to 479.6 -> 1.18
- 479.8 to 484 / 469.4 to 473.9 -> 1.21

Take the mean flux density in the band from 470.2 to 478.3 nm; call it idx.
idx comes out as 9.34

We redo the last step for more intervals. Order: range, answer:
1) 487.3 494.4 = 10.9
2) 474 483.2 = 9.95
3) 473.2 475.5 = 9.58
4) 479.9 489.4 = 11.9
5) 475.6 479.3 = 9.37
